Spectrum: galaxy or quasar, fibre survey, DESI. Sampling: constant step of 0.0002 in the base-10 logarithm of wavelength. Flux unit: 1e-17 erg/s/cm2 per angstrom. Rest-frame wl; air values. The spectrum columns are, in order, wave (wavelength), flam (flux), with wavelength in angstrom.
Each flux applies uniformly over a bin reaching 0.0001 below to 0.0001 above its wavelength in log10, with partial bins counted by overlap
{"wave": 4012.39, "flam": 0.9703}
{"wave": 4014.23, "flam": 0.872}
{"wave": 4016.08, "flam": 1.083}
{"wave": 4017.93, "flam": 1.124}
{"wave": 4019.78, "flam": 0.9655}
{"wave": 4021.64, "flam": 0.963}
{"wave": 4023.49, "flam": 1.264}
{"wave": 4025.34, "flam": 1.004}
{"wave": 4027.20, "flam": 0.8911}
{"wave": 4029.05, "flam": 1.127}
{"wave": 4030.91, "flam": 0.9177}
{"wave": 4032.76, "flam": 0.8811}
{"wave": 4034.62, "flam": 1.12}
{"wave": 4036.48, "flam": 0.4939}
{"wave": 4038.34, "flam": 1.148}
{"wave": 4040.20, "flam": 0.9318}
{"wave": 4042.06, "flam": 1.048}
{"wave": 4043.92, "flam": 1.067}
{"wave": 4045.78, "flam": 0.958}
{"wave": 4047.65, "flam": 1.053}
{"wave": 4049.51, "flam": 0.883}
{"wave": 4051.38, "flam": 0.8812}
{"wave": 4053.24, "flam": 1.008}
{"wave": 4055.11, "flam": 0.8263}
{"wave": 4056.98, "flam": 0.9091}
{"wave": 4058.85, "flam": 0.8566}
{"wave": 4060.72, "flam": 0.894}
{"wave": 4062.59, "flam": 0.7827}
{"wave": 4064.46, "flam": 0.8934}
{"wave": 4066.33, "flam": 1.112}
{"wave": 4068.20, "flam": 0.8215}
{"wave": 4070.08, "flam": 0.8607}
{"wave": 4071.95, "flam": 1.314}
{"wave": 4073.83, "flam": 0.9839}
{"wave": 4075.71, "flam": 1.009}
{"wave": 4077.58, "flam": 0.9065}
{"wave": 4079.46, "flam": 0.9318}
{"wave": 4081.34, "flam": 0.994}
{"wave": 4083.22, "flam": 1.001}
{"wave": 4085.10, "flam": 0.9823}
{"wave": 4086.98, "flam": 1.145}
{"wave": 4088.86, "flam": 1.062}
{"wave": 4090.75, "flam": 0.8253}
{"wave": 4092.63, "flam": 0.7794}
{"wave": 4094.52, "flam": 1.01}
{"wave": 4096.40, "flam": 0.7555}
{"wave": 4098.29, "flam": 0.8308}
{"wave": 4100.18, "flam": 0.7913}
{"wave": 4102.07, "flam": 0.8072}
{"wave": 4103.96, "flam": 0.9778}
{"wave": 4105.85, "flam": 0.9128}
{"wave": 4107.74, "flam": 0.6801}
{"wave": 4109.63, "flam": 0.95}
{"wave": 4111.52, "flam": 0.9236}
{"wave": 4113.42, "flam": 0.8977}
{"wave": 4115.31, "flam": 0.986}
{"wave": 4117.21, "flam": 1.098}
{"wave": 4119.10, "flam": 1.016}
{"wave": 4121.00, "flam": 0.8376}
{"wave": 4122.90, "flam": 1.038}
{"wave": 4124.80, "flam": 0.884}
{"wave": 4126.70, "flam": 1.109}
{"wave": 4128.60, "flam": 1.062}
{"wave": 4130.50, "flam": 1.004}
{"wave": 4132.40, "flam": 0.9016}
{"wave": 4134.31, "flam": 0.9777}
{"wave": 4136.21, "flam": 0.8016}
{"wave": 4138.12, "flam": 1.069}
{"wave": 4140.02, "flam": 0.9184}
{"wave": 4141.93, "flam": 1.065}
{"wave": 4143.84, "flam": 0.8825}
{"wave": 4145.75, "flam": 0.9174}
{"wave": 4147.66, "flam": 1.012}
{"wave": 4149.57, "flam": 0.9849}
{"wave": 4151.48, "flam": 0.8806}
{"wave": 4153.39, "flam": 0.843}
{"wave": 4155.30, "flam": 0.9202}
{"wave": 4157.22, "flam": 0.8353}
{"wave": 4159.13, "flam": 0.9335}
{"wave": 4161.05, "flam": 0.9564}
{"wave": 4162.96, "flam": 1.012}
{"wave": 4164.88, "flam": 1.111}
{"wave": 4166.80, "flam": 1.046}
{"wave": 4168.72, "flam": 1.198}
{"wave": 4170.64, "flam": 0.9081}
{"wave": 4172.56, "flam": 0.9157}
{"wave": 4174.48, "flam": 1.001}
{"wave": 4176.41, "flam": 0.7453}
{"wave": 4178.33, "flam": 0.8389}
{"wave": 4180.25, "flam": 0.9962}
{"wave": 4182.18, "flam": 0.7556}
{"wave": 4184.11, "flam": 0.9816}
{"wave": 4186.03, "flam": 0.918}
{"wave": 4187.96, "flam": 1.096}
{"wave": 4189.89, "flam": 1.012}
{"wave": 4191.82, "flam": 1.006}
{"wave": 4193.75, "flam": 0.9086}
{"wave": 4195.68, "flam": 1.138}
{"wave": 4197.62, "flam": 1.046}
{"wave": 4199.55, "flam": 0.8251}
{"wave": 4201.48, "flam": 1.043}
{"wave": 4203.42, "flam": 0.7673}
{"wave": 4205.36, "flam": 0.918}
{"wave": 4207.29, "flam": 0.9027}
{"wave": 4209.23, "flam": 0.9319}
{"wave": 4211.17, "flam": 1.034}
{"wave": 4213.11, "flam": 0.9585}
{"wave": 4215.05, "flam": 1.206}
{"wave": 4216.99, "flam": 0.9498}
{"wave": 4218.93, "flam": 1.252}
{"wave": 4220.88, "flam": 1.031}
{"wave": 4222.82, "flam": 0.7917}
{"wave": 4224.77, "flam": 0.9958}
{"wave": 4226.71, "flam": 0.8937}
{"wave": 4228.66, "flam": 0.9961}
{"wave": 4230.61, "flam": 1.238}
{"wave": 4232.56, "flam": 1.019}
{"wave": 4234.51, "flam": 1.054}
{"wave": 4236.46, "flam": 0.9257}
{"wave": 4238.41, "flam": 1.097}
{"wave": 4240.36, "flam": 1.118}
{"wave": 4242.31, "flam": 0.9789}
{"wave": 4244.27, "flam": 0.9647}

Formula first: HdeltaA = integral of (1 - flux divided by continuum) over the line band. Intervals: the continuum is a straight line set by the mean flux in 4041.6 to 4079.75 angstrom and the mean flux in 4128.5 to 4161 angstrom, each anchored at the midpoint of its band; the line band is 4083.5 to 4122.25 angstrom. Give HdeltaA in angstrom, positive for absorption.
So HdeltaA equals 1.2 angstrom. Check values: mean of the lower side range 0.952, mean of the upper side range 0.939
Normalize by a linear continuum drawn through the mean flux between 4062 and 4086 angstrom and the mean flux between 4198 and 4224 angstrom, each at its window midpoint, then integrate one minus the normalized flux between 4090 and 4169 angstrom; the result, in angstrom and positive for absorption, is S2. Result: 2.8 angstrom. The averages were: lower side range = 0.971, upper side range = 0.972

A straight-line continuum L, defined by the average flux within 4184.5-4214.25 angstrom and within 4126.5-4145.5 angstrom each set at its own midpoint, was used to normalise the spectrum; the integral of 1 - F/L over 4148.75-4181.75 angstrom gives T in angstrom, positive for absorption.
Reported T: 0.8 angstrom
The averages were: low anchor 0.972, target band 0.945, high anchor 0.969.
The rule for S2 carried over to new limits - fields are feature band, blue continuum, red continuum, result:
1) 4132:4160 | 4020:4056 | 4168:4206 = 0.8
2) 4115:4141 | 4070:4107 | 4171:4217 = -0.8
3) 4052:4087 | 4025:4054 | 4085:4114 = -1.0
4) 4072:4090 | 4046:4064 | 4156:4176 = -1.9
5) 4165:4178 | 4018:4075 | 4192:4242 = 0.3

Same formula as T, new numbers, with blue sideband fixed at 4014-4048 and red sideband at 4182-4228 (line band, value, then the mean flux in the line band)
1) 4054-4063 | 1.2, 0.86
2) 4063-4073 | 0.0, 0.989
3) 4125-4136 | 0.0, 0.988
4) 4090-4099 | 1.4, 0.841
